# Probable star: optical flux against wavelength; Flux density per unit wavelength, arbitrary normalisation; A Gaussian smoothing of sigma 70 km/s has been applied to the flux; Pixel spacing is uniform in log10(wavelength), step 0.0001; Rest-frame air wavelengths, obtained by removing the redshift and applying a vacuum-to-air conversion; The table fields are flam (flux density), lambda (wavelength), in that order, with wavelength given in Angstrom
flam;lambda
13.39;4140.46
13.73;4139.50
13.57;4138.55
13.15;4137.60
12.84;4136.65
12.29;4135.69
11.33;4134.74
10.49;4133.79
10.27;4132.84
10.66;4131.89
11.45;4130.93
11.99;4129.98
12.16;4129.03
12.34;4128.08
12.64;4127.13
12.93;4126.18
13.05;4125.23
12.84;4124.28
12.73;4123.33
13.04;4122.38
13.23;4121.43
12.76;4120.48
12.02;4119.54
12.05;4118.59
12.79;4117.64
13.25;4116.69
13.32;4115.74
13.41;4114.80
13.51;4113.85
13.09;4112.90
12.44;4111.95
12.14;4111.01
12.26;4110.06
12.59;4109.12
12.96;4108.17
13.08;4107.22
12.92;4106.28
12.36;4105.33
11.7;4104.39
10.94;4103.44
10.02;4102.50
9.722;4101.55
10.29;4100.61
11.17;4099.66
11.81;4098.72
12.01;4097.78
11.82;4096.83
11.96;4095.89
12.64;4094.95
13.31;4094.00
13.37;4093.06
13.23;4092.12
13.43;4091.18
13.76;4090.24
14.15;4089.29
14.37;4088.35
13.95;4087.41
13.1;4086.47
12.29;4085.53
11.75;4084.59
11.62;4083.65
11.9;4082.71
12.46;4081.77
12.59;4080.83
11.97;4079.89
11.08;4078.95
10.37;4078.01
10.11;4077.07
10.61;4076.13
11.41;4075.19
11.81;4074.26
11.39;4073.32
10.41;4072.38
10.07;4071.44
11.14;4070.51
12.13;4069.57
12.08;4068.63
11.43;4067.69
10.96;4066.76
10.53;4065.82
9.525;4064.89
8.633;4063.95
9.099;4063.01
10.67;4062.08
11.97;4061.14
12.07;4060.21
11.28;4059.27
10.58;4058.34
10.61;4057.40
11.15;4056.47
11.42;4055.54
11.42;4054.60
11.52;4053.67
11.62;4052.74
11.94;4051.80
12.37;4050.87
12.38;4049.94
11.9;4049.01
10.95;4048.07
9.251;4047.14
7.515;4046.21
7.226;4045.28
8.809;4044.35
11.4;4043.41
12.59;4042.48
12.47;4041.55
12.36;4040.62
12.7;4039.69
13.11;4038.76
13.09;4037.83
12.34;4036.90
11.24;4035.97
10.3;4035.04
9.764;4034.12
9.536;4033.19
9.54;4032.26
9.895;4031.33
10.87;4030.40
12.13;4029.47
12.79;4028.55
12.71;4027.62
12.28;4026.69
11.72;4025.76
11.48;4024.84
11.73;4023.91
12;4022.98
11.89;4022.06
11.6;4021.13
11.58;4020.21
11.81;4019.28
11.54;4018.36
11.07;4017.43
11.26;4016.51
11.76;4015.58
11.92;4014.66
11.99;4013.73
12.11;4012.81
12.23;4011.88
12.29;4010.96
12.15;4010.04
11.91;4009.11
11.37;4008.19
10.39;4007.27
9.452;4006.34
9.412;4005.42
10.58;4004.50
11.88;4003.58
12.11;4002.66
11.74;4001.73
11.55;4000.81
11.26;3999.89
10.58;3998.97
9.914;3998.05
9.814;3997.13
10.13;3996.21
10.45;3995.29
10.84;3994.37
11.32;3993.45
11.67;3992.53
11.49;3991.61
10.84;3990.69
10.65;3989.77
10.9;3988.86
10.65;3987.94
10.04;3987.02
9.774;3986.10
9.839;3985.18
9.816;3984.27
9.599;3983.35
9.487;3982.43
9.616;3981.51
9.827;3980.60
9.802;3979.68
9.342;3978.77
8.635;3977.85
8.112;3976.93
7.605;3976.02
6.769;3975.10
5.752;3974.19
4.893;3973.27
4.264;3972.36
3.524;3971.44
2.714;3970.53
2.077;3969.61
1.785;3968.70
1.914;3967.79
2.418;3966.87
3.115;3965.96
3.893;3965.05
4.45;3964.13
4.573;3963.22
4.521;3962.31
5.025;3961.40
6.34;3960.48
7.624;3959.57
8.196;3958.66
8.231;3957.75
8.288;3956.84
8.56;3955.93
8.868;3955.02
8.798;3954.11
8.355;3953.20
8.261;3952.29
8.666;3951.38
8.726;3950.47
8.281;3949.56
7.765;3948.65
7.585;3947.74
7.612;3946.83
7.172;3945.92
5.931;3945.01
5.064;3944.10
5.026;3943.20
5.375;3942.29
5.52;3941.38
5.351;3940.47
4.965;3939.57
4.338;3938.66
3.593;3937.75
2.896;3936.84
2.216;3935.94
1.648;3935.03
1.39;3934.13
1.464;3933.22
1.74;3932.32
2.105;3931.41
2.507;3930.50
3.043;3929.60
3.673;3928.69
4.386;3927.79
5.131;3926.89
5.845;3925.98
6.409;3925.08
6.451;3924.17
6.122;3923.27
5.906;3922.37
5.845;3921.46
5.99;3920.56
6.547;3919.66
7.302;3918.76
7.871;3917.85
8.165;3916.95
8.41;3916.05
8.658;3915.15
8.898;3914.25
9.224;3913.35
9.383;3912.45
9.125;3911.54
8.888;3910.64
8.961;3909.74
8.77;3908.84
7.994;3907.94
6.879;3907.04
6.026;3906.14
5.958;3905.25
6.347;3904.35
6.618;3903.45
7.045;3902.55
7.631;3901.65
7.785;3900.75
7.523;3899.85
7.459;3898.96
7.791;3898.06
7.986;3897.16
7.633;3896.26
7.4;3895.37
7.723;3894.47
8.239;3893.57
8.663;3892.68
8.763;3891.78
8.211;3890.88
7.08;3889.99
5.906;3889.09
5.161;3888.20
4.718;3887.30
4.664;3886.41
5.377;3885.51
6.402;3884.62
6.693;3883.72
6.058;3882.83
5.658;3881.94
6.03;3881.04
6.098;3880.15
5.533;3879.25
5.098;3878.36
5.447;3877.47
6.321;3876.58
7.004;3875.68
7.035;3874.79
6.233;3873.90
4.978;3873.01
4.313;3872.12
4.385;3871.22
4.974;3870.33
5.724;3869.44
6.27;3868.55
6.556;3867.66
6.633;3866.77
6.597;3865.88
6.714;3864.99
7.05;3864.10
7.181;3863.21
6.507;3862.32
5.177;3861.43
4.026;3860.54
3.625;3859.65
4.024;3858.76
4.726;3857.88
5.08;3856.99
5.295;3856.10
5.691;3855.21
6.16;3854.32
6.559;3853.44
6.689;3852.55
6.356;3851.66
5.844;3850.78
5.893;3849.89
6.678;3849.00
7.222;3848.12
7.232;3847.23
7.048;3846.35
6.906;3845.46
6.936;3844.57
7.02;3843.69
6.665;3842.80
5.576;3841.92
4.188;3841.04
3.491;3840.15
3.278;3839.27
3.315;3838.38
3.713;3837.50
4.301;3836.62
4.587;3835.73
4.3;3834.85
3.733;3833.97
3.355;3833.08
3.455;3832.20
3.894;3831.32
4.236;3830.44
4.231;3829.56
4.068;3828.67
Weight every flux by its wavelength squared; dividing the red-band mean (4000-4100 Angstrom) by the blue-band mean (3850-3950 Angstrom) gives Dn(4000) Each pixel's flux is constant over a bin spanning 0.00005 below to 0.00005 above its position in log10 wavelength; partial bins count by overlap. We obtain 2.0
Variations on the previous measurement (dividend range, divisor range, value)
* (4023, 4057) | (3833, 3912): 1.97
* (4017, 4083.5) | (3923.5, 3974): 2.29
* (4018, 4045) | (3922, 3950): 2.56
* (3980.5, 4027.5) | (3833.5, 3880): 2.12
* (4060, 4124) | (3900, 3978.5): 2.16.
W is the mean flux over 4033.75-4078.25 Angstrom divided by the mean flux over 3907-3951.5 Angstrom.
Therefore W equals 1.85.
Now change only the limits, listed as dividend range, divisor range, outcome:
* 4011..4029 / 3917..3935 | 2.51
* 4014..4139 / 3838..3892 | 2.01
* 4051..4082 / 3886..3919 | 1.46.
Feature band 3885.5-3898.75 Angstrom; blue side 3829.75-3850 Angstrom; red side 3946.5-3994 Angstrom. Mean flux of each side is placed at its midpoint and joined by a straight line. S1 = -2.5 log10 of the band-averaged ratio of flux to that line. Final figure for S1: -0.17 mag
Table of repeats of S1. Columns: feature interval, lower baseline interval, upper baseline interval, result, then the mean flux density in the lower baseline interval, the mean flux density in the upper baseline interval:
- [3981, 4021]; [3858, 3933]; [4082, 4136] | -0.17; 6.39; 12.4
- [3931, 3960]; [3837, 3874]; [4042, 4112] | 0.34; 5.67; 11.5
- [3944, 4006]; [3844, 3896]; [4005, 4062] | 0.18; 6.16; 11.3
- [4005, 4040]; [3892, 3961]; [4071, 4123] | -0.18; 6.58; 12.2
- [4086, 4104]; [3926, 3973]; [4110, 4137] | -0.11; 5.09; 12.4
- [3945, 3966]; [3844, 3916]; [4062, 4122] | 0.19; 6.63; 12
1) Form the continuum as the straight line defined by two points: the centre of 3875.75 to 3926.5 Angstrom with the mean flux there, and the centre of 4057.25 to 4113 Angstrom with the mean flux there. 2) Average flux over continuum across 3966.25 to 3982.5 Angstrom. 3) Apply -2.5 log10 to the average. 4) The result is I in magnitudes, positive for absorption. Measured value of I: 0.452 mag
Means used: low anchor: 7.05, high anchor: 11.8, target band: 5.92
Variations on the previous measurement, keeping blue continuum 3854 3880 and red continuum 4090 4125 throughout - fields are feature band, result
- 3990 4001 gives -0.16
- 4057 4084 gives 0.03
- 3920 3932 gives 0.44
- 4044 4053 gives 0.04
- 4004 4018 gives -0.17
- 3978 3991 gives -0.11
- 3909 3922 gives -0.15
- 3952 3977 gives 0.43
